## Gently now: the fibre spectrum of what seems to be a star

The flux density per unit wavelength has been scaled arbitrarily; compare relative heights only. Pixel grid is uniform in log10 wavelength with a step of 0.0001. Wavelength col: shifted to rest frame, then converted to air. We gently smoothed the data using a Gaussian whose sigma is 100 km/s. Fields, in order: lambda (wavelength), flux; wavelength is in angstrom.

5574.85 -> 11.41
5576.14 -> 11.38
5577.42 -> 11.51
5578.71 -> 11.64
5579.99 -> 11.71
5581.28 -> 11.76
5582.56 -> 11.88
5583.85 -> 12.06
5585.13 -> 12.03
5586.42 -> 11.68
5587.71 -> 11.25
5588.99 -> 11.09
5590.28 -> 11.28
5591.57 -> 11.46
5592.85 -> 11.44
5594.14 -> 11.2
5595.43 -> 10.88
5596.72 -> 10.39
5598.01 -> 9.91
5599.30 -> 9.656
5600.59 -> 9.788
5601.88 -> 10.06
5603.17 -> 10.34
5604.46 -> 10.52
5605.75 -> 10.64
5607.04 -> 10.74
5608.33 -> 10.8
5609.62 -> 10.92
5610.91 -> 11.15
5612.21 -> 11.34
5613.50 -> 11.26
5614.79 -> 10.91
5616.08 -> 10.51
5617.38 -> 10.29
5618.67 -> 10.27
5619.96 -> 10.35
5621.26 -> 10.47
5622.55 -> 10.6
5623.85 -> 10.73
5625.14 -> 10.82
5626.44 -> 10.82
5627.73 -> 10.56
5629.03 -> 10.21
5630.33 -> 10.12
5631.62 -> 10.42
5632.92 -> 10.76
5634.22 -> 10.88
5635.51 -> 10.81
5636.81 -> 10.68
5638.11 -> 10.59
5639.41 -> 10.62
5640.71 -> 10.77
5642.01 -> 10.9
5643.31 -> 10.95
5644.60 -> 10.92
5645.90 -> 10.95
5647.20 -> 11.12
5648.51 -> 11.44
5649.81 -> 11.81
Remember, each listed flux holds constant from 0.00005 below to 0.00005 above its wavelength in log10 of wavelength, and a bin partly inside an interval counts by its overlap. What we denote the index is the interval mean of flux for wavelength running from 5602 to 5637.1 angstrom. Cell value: 10.7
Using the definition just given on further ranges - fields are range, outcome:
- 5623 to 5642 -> 10.6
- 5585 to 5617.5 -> 10.8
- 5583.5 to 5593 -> 11.5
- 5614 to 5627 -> 10.6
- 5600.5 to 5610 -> 10.5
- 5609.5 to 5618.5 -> 10.9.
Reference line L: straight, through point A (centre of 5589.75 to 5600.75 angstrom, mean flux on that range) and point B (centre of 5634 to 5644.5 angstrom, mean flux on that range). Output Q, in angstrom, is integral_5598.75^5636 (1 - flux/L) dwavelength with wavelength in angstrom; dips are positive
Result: 0.6 angstrom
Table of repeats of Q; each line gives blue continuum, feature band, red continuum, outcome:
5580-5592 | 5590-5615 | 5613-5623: 0.8 angstrom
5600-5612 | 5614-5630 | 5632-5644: 0.2 angstrom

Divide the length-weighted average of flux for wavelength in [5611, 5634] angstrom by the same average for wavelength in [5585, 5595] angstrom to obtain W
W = 0.9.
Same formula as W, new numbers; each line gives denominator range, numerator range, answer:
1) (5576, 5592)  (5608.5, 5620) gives 0.93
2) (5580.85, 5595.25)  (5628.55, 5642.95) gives 0.92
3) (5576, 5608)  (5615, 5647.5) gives 0.96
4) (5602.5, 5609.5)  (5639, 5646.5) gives 1.02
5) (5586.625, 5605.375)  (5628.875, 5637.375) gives 0.99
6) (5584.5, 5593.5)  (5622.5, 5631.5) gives 0.92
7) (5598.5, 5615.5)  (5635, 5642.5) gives 1.01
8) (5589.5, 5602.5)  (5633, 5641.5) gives 1.01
